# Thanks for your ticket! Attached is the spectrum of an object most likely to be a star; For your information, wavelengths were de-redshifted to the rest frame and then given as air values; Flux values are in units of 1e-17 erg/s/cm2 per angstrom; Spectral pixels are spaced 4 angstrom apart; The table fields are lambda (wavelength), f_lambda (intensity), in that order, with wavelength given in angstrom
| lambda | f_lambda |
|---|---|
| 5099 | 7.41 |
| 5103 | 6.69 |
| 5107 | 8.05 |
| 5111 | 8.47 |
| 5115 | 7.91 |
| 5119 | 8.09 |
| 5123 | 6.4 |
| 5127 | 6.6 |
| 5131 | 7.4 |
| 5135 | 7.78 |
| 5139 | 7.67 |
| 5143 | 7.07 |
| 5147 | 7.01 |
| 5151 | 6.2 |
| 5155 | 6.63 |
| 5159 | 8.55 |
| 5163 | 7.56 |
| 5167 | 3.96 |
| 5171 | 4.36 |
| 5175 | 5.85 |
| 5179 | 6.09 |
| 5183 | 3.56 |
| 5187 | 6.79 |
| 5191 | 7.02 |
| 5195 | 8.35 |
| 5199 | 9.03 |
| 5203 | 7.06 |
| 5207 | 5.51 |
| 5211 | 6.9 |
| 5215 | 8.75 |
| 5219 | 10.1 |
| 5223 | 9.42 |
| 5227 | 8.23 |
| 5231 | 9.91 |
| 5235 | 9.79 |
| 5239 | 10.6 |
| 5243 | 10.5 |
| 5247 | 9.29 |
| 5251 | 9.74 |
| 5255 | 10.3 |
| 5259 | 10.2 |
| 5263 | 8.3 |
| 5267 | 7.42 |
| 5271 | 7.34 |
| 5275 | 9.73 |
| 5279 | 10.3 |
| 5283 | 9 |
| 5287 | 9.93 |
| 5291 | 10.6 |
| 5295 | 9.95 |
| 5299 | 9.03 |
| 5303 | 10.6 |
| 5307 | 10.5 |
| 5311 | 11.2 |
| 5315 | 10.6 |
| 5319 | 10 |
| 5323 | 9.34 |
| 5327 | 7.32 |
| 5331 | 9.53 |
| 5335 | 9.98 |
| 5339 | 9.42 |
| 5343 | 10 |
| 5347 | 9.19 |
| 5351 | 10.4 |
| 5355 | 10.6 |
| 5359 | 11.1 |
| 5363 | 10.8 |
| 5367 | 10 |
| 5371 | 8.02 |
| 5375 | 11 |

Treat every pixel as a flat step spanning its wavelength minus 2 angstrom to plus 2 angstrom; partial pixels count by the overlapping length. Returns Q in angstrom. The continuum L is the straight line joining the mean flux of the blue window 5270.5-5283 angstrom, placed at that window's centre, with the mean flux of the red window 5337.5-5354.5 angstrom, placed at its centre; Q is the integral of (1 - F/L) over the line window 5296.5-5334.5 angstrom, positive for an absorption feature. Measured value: -0.8 angstrom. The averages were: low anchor 9.32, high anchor 9.84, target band 9.8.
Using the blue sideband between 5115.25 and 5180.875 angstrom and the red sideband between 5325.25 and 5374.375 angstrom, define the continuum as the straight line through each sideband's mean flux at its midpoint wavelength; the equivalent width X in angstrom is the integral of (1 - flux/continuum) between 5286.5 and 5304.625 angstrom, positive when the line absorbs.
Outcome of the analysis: -2.20 angstrom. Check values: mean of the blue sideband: 6.73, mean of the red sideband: 9.75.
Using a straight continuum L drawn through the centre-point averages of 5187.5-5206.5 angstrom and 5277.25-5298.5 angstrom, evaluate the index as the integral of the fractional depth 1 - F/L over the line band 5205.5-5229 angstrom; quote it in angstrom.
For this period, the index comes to -0.2 angstrom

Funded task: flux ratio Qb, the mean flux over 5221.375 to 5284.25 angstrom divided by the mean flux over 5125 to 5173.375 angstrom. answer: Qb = 1.40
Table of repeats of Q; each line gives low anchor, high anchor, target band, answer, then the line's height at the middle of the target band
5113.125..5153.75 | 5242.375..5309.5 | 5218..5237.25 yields -1.56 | 8.76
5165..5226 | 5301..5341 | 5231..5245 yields -4.20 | 7.88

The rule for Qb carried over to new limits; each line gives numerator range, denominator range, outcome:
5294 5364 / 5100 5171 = 1.40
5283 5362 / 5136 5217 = 1.48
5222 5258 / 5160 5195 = 1.66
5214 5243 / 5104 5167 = 1.32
